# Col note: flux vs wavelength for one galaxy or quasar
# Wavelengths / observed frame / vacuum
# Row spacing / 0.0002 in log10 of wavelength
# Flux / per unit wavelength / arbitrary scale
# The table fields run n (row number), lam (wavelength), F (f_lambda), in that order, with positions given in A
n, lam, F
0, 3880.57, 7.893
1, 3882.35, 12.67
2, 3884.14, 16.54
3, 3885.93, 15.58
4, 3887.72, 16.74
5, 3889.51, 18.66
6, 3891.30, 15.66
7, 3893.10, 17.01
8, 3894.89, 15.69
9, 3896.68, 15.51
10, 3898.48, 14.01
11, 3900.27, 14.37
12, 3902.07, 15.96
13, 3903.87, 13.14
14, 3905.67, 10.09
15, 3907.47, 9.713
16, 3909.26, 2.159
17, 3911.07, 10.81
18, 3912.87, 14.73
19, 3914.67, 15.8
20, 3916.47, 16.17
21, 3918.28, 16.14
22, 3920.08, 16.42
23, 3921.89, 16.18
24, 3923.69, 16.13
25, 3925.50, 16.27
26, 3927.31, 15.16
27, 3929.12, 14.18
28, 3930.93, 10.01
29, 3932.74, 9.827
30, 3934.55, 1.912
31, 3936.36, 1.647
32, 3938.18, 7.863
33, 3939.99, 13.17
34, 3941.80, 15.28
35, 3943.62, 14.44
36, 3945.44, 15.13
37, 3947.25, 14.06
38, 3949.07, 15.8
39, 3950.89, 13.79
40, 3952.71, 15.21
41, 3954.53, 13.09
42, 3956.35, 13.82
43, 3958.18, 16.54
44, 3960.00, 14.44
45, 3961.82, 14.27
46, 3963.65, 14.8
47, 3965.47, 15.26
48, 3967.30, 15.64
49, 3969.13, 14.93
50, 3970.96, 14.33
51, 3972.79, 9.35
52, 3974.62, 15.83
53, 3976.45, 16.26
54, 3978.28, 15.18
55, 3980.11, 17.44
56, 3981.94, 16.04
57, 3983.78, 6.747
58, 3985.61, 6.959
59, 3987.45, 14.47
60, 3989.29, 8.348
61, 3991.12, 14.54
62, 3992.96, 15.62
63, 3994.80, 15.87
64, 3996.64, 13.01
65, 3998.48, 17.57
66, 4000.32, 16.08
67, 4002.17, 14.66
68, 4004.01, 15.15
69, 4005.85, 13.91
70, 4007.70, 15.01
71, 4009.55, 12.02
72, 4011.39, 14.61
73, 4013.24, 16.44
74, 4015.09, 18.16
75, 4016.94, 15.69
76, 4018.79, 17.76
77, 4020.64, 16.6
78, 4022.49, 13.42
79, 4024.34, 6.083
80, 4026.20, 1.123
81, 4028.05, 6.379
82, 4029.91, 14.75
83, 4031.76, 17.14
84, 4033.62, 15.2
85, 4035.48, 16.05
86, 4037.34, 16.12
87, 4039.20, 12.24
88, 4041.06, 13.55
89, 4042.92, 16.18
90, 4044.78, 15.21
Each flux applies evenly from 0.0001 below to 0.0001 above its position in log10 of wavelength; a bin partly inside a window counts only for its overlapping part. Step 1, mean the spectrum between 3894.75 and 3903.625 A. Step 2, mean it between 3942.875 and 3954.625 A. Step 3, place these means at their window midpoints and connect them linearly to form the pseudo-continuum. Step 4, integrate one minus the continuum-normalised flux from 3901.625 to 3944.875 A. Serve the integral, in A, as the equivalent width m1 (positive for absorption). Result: 7.5 A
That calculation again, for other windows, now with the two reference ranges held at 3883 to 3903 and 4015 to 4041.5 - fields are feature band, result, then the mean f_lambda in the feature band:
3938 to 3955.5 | 0.95 A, 14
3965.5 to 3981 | -0.64 A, 14.9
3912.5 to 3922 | -0.32 A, 16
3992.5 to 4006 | -1.48 A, 15.3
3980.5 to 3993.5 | 1.94 A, 11.9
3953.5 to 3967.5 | -0.13 A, 14.7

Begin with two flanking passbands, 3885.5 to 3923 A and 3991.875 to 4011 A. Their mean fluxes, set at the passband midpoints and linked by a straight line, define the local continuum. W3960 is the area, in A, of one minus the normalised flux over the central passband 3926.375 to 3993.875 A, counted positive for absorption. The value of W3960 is 7.5 A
